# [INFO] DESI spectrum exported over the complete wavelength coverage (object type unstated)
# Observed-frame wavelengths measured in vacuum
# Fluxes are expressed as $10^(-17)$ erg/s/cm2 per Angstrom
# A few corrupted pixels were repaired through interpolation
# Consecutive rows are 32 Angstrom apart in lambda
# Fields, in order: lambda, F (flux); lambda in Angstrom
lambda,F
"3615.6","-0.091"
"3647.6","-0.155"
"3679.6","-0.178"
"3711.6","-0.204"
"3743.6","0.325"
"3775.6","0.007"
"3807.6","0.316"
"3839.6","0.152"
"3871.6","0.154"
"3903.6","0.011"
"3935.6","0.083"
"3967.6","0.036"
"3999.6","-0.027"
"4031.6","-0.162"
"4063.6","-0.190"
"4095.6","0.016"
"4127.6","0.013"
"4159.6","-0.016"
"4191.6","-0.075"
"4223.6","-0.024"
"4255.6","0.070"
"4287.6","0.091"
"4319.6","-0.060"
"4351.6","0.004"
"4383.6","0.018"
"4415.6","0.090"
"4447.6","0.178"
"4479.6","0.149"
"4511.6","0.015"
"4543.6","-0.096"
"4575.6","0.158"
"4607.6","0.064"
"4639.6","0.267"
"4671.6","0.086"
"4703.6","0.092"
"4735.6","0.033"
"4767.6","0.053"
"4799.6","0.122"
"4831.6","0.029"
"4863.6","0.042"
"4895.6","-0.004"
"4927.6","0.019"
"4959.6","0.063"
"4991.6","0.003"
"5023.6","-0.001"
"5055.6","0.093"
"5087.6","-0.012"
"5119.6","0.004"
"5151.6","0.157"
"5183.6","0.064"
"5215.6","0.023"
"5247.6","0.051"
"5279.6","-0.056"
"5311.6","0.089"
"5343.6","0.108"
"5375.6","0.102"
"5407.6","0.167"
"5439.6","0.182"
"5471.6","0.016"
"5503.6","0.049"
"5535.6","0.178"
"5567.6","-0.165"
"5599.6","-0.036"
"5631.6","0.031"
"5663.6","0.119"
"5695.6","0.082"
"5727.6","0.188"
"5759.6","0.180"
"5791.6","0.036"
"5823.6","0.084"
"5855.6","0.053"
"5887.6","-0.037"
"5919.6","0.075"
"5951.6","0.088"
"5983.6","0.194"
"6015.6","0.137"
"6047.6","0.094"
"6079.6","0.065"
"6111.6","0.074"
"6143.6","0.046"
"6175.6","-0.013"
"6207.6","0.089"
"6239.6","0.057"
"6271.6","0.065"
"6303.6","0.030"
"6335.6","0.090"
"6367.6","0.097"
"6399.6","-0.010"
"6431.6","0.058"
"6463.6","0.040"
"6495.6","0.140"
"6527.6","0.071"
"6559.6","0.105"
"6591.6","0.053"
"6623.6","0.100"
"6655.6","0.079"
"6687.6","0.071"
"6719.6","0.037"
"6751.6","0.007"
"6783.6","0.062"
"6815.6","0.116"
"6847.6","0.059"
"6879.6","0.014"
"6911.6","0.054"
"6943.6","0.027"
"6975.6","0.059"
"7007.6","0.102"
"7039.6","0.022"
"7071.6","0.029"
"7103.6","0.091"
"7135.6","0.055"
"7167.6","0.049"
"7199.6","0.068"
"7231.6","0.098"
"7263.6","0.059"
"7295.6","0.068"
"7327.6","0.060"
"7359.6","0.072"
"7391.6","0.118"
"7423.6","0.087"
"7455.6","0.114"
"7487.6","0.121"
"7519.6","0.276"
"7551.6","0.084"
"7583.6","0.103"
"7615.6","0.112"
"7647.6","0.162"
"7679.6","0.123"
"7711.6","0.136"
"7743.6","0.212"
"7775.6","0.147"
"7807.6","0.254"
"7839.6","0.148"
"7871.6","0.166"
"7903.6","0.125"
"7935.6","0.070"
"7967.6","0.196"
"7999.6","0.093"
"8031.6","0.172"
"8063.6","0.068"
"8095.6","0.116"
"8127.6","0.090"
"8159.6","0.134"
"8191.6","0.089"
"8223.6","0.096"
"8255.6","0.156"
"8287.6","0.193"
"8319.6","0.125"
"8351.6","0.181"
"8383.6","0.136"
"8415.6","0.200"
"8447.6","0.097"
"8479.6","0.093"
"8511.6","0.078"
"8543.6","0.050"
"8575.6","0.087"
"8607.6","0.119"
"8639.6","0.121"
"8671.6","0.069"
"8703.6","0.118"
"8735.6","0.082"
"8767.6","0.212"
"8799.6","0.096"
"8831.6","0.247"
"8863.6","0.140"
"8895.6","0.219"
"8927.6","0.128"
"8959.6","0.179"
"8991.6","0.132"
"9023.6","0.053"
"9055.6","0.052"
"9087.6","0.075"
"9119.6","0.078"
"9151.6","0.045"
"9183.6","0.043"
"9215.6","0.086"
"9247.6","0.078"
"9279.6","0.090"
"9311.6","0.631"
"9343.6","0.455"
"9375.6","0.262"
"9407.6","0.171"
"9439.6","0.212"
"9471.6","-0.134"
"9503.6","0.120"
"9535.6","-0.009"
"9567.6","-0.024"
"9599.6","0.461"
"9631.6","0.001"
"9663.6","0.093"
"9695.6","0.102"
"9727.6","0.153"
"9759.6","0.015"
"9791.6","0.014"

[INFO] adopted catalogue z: 0.145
